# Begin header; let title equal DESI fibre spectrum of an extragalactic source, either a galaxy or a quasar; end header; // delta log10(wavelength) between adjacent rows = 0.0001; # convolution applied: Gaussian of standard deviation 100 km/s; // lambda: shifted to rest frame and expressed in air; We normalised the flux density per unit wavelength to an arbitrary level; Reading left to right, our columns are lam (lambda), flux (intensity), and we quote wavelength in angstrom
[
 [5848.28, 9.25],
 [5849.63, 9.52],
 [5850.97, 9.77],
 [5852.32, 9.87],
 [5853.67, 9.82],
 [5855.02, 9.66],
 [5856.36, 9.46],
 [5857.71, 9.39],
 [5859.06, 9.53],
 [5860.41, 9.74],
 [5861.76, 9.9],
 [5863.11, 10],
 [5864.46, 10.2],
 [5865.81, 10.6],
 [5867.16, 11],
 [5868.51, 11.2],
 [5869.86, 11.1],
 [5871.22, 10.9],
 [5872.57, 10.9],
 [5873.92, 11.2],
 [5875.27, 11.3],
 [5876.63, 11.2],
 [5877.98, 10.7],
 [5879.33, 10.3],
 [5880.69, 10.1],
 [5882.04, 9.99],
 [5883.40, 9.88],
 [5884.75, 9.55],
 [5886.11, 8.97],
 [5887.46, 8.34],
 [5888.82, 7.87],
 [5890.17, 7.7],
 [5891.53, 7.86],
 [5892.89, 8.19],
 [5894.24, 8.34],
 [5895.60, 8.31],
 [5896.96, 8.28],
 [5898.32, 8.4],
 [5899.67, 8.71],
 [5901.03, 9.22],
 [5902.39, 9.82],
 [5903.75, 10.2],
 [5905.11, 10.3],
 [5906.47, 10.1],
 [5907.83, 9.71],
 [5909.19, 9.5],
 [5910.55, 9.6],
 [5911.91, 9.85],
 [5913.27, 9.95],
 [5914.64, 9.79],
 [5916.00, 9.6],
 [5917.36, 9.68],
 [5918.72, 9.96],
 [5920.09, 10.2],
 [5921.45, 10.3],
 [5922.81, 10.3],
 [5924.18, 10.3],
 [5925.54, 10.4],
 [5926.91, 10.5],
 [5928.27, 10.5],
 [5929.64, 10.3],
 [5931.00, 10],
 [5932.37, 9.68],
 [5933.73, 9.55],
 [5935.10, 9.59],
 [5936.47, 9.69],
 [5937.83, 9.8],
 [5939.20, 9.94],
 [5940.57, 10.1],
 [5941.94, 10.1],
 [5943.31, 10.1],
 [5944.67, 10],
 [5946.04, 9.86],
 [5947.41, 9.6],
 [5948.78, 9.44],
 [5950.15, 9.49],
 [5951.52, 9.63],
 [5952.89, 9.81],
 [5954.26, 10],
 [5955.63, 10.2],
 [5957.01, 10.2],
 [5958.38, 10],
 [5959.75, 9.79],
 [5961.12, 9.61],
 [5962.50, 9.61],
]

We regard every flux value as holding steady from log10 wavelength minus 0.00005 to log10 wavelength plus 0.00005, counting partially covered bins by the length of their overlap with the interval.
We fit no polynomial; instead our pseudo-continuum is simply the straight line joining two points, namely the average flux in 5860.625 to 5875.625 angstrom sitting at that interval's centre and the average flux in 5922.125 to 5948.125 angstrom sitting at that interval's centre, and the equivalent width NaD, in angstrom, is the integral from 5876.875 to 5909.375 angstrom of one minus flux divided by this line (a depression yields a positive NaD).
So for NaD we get 3.9 angstrom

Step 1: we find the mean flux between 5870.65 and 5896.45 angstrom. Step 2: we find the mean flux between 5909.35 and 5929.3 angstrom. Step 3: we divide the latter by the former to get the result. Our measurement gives 1.1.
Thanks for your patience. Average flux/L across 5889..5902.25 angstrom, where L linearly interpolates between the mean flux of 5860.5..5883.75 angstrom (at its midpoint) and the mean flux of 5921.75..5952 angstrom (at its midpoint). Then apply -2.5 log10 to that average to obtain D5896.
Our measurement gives 0.23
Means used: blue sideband 10.6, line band 8.38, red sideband 9.96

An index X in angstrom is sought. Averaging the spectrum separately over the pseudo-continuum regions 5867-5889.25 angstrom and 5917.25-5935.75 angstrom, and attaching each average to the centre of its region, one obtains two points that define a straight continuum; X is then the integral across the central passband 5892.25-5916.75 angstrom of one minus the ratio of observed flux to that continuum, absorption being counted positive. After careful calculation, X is 2.0 angstrom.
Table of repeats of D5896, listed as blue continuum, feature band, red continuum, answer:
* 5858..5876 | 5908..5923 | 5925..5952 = 0.03 mag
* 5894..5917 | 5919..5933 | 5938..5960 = -0.07 mag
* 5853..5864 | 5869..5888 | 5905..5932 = -0.06 mag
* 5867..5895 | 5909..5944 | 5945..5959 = -0.02 mag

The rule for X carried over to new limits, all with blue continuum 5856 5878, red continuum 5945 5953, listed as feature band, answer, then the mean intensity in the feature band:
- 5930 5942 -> -0.1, 9.83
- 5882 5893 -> 1.7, 8.65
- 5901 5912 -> 0.3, 9.84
